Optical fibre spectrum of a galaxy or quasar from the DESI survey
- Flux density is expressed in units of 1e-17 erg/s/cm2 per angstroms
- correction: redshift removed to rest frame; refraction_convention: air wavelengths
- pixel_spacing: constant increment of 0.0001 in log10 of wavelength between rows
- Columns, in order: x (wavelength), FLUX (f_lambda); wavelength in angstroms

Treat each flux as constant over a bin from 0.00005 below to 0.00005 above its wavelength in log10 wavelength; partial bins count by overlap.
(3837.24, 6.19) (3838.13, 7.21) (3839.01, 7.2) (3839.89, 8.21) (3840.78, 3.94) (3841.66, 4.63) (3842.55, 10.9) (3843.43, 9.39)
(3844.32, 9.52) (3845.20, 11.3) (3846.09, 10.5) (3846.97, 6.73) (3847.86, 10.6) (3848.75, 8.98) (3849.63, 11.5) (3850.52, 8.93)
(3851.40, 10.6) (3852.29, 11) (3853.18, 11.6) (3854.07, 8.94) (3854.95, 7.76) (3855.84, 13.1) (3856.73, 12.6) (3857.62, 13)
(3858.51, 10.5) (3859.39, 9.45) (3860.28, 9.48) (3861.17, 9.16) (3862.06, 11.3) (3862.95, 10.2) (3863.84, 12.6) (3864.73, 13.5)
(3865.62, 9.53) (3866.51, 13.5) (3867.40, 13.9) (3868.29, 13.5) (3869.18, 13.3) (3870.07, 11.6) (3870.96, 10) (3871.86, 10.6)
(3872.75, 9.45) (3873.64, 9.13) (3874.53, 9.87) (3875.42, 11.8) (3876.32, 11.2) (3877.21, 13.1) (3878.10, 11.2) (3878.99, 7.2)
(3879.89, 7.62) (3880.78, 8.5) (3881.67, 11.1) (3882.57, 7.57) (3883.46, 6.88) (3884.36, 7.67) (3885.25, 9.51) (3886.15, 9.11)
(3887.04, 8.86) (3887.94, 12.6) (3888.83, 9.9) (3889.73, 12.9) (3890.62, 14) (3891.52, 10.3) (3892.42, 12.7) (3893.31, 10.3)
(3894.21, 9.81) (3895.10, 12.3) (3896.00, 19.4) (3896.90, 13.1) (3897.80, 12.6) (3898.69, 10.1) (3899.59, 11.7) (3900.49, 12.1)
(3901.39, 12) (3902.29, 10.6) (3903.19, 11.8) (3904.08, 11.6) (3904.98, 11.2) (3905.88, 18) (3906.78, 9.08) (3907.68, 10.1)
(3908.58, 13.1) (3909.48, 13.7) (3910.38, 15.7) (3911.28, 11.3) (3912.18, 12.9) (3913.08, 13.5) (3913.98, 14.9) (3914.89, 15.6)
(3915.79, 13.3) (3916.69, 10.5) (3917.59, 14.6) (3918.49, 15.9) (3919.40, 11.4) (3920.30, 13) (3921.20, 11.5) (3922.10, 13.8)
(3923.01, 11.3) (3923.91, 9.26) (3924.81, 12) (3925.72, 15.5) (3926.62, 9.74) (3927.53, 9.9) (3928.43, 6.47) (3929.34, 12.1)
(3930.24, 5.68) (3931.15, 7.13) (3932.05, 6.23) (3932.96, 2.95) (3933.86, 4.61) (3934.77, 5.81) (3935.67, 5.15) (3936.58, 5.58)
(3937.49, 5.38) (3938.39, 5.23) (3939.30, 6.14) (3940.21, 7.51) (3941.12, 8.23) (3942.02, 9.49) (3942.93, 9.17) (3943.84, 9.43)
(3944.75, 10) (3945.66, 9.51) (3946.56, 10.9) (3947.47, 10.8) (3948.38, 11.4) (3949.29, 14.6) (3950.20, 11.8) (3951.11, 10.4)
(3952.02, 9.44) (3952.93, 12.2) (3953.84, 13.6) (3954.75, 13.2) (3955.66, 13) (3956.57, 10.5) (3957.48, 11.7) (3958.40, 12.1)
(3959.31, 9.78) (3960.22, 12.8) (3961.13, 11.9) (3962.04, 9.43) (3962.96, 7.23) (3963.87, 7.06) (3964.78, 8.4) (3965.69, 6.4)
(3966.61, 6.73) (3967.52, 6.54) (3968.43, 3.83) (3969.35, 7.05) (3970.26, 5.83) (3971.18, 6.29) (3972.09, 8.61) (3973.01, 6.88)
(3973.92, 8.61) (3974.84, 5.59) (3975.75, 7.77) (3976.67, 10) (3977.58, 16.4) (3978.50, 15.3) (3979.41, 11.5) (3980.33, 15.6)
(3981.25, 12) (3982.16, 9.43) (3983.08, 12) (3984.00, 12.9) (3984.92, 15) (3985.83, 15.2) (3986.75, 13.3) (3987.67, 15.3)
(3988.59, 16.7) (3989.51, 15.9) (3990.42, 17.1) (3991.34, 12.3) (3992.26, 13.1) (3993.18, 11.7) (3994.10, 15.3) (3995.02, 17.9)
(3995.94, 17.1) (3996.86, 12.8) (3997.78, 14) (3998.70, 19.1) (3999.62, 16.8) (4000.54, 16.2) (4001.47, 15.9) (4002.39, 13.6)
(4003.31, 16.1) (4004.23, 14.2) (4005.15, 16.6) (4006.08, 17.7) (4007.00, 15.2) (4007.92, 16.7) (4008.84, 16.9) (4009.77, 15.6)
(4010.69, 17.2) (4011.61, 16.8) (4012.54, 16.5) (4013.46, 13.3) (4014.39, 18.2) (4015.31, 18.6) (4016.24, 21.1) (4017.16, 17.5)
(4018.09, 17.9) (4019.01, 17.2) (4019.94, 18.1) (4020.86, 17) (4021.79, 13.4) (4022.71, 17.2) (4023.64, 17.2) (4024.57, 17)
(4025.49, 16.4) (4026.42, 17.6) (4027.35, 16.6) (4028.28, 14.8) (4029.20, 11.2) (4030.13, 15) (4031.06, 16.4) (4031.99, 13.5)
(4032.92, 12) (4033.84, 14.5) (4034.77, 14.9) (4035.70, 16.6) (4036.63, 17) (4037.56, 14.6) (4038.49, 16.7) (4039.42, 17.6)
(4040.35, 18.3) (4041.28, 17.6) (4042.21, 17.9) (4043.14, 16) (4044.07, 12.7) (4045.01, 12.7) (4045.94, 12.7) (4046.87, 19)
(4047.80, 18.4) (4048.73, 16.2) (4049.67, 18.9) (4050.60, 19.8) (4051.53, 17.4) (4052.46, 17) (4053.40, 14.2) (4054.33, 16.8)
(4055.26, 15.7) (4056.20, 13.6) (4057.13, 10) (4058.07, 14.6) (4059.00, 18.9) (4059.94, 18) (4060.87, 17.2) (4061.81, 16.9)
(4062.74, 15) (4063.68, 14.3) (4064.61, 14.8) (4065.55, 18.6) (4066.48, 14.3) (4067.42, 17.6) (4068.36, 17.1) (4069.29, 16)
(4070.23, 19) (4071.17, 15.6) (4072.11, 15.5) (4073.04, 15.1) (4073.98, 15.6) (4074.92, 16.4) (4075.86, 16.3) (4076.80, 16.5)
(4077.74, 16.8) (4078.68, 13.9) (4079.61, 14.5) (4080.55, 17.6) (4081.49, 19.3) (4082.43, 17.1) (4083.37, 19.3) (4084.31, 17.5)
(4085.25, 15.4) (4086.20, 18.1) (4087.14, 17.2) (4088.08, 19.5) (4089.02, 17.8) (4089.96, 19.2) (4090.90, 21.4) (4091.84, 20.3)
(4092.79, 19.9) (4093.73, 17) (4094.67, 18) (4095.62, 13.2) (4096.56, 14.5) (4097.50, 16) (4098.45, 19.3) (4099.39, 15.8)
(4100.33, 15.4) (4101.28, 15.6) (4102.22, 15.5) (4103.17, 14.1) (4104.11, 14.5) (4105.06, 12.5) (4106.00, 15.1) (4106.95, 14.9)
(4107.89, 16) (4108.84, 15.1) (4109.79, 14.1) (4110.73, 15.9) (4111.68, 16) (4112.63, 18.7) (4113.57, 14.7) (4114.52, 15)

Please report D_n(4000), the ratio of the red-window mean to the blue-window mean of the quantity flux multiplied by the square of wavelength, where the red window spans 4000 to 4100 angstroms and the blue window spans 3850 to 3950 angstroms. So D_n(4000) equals 1.7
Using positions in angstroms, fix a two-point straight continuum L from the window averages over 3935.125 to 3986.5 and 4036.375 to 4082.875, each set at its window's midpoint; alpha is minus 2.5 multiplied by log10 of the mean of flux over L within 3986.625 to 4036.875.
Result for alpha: -0.21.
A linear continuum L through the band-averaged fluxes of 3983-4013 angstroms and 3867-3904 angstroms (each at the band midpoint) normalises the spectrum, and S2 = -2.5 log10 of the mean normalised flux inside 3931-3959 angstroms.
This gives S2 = 0.416 mag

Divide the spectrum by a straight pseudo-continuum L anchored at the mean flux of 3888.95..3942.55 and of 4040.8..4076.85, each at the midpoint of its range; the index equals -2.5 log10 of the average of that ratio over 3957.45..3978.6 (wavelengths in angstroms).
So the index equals 0.42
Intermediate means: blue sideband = 10.9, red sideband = 16.1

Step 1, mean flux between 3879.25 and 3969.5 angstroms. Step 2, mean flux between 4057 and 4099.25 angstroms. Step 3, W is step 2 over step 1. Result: 1.62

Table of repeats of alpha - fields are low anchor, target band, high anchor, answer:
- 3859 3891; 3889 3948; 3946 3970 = -0.05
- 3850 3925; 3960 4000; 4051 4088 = 0.21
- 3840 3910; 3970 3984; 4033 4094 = 0.33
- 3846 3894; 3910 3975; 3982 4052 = 0.32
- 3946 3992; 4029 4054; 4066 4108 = -0.11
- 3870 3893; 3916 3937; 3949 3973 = 0.02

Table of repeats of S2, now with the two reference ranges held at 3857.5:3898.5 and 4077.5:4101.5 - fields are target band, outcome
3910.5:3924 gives -0.08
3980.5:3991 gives 0.01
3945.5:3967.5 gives 0.25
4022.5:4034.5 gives 0.01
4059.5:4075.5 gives 0.02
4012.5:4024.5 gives -0.13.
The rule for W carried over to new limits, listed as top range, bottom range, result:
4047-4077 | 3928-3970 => 1.86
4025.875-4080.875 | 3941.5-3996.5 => 1.42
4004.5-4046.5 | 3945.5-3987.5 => 1.54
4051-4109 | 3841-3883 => 1.57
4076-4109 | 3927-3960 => 1.83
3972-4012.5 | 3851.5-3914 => 1.25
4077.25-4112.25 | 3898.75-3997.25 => 1.52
